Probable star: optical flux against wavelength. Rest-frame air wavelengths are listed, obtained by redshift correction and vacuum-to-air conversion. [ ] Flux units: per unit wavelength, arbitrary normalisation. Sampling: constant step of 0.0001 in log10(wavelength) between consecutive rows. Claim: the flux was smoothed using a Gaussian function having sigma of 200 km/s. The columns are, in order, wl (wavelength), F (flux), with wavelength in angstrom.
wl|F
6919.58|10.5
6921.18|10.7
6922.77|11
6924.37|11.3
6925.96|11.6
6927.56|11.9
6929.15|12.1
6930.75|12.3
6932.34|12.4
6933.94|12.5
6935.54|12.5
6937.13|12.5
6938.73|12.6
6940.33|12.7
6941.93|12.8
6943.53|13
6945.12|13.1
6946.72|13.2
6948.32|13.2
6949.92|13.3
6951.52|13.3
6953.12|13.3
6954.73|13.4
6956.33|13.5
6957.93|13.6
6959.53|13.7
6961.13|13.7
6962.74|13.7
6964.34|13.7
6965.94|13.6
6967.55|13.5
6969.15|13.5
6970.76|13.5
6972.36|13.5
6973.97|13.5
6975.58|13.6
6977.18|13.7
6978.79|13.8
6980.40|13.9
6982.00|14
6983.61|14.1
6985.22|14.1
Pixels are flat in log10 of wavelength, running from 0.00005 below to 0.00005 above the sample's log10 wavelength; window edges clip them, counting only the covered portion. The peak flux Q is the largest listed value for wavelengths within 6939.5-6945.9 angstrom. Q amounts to 13.1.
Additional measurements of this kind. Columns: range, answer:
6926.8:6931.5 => 12.3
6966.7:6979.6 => 13.8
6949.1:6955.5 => 13.4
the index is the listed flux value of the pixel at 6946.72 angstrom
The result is 13.2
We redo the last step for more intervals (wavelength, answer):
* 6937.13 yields 12.5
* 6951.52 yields 13.3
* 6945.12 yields 13.1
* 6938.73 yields 12.6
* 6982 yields 14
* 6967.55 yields 13.5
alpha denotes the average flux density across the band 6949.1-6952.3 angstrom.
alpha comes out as 13.3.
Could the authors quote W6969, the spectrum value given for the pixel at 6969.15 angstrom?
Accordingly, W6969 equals 13.5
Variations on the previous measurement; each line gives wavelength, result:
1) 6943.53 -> 13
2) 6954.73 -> 13.4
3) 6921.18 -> 10.7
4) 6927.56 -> 11.9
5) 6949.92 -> 13.3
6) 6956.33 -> 13.5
